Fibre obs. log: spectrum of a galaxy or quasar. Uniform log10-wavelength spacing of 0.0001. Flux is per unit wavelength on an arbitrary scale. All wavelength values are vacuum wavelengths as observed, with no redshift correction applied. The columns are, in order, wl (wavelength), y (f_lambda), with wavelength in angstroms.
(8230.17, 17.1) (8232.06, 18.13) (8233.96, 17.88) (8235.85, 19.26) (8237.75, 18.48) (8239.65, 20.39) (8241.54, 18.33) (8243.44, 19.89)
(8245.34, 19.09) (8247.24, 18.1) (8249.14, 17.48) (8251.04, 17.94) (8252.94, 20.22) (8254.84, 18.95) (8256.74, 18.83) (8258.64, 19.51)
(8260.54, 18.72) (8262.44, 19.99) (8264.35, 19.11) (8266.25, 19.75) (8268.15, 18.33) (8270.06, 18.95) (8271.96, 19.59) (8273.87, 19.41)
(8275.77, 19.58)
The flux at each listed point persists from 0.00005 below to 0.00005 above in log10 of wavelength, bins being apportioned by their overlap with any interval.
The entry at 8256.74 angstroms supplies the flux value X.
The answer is 18.83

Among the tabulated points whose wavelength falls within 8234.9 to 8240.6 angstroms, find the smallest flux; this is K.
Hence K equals 18.48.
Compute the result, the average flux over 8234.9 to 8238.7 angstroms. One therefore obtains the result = 18.9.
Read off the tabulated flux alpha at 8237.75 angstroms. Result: 18.48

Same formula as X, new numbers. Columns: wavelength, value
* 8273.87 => 19.41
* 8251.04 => 17.94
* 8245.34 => 19.09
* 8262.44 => 19.99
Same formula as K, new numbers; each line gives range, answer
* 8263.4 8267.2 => 19.11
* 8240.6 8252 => 17.48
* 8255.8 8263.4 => 18.72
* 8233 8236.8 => 17.88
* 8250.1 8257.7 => 17.94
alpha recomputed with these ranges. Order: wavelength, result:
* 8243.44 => 19.89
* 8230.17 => 17.1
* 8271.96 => 19.59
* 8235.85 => 19.26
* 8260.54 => 18.72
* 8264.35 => 19.11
